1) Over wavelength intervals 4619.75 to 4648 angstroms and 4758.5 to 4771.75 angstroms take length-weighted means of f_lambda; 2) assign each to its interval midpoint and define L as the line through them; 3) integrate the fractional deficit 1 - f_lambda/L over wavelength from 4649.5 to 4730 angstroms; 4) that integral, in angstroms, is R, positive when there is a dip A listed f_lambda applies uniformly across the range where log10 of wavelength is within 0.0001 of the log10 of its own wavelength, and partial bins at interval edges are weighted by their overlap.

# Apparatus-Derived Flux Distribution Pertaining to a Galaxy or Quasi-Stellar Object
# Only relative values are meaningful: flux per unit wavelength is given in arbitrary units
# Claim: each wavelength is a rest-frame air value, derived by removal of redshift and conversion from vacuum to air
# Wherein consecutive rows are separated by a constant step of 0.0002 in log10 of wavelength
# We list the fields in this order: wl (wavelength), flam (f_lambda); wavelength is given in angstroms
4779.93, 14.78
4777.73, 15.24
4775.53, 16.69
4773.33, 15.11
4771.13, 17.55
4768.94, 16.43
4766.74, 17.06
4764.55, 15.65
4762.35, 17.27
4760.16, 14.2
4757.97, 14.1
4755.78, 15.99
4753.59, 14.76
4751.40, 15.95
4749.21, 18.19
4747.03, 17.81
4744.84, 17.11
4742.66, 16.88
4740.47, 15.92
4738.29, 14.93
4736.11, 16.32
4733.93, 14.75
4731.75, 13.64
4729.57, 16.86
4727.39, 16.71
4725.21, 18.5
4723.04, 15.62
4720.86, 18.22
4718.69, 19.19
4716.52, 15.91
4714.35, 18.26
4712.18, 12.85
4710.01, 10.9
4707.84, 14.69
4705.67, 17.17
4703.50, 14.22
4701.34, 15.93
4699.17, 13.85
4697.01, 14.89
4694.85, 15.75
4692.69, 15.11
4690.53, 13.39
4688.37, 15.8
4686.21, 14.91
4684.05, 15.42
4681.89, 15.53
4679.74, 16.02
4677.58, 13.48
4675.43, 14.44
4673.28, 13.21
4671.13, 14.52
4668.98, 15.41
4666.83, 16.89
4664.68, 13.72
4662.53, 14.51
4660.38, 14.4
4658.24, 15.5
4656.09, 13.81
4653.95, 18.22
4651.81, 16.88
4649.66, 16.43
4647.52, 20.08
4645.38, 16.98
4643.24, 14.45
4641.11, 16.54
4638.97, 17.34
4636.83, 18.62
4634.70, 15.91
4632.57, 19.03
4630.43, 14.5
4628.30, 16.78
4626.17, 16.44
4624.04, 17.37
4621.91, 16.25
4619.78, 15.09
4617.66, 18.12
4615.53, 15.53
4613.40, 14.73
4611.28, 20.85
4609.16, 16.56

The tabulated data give 5.5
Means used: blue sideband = 16.8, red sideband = 16.2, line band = 15.4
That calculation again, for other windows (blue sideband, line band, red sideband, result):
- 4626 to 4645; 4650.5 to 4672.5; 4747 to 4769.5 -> 1.5 angstroms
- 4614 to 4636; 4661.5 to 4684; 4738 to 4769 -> 2.2 angstroms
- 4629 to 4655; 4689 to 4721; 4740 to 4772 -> 2.6 angstroms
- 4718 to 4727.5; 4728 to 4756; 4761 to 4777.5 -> 1.7 angstroms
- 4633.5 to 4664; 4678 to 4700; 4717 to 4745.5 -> 1.9 angstroms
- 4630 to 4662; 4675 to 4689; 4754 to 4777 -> 1.1 angstroms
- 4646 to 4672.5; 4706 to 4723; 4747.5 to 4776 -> 0.2 angstroms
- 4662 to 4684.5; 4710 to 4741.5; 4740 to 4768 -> -0.7 angstroms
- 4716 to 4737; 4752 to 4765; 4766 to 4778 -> 0.9 angstroms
